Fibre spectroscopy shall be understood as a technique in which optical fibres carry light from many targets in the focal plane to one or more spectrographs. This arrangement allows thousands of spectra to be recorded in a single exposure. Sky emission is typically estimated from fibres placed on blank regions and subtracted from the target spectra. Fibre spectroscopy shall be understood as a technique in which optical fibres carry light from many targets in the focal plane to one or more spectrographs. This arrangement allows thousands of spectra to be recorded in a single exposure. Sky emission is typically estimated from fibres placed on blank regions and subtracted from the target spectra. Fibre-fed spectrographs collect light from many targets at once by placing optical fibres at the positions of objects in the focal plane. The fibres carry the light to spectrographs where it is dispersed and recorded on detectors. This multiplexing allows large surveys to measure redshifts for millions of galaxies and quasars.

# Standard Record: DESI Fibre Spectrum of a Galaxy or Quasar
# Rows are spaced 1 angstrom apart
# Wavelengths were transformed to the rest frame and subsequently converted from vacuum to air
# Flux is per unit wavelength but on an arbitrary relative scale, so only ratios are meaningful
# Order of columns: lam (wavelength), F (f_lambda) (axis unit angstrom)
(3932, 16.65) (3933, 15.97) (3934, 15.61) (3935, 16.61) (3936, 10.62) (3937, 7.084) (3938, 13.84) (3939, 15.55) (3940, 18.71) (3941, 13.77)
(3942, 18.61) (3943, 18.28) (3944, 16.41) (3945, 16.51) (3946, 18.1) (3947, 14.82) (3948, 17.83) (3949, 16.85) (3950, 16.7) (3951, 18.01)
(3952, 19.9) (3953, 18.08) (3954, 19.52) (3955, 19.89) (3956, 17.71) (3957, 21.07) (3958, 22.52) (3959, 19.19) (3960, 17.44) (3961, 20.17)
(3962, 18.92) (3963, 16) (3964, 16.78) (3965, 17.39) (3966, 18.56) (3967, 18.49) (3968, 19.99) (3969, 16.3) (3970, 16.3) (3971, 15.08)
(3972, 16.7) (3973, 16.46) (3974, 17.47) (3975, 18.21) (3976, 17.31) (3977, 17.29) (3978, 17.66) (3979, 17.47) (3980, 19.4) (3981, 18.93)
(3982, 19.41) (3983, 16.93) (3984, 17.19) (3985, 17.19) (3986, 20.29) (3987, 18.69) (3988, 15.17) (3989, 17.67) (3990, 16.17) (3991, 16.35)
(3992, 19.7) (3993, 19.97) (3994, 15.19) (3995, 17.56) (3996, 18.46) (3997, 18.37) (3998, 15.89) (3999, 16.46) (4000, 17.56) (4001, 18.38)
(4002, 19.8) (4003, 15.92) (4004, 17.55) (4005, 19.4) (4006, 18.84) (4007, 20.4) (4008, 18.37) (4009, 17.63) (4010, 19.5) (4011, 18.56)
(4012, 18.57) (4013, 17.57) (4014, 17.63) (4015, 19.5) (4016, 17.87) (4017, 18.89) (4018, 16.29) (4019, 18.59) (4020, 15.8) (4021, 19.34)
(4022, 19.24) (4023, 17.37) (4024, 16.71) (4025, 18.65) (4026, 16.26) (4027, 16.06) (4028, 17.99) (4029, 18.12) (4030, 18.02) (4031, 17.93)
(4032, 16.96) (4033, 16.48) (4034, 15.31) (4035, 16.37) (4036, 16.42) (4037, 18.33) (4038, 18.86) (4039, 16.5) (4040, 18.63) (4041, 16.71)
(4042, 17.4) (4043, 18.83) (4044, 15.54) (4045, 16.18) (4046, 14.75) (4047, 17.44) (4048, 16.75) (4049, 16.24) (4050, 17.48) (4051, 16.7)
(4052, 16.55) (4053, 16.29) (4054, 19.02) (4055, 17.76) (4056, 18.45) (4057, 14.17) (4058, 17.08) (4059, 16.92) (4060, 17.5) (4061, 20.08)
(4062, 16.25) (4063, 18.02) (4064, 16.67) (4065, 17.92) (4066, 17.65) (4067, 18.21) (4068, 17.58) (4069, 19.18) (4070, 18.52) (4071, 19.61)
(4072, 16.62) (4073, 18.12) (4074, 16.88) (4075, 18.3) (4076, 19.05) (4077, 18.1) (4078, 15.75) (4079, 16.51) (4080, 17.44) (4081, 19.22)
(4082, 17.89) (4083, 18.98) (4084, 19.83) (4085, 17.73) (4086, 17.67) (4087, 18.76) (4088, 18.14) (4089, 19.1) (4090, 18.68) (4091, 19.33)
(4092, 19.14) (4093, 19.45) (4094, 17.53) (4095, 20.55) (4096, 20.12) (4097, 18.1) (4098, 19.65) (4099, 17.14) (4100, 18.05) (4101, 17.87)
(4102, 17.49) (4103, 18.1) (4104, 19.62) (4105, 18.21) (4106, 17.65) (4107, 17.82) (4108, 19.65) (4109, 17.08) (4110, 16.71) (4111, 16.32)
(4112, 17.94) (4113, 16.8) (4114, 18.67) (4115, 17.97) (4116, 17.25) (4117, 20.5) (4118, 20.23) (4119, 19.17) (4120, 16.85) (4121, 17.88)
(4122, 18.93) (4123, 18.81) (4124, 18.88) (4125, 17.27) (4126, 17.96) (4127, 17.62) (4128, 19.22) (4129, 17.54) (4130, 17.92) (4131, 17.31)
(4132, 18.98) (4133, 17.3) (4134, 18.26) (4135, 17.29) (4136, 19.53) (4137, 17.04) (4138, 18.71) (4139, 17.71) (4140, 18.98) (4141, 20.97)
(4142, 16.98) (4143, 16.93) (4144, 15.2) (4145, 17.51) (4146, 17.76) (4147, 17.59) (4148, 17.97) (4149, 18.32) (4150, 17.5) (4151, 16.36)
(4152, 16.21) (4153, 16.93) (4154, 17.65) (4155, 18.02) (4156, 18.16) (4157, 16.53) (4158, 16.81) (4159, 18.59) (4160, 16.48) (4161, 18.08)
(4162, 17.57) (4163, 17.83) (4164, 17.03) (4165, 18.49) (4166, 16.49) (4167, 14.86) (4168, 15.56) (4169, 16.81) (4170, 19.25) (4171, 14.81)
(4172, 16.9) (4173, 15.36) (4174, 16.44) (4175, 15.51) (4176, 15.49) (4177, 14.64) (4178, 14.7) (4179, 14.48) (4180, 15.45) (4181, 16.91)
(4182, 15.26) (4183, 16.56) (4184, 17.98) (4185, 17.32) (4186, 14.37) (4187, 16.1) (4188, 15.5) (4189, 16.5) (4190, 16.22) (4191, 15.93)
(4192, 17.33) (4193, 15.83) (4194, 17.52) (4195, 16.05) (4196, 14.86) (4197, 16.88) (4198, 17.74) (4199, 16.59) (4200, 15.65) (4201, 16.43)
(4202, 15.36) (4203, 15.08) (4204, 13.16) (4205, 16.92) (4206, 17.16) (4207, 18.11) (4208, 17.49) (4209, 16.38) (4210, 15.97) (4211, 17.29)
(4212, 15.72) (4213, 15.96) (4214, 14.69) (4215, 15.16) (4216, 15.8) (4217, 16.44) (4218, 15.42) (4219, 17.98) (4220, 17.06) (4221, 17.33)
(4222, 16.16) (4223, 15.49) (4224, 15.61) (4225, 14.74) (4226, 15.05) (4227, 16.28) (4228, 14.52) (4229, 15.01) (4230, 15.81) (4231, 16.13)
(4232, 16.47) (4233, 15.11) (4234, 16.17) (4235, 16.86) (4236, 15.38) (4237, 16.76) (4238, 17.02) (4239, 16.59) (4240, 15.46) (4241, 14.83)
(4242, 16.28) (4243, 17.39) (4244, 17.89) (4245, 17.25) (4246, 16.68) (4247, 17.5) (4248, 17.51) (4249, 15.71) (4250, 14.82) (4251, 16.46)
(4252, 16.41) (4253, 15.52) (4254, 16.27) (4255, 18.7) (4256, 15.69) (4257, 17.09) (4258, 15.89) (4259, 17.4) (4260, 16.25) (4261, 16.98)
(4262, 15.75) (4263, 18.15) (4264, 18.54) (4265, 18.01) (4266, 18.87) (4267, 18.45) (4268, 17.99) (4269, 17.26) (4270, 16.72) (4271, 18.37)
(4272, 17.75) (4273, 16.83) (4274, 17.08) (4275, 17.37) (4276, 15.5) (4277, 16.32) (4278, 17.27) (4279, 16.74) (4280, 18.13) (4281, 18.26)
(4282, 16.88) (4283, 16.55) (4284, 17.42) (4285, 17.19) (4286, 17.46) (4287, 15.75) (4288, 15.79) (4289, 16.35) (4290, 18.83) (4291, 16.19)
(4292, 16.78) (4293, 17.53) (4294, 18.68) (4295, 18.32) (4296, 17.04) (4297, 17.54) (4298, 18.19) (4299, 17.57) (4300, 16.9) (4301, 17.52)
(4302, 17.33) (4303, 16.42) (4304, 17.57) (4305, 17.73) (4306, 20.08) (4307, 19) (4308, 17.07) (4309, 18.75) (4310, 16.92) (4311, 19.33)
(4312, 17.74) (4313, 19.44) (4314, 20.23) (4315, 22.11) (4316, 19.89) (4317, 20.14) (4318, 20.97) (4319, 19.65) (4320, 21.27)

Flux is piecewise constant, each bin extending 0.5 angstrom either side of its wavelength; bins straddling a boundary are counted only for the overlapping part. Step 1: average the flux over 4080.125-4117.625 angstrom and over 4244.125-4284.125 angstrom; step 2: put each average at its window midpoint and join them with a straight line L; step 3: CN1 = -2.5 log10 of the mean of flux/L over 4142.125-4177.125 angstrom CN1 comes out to 0.06 mag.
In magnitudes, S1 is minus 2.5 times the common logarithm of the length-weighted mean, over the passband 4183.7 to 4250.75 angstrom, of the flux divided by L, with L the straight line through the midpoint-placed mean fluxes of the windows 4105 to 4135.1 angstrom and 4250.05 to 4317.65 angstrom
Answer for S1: 0.100 mag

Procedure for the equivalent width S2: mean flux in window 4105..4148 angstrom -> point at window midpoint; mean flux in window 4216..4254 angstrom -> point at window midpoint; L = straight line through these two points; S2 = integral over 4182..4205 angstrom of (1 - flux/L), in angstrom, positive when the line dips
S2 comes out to 1.0 angstrom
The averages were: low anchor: 18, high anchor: 16.2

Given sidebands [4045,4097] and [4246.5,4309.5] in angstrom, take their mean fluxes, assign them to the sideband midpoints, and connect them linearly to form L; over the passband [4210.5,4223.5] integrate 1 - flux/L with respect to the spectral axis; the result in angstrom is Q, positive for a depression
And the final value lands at 0.9 angstrom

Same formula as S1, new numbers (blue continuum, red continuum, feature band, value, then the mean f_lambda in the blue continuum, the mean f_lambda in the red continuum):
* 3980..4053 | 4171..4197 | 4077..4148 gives -0.094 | 17.6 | 16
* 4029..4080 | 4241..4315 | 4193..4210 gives 0.067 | 17.3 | 17.3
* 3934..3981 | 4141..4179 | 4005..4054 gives -0.025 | 17.3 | 16.9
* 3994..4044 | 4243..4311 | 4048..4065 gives 0.029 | 17.7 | 17.3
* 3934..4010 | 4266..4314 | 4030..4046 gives 0.030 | 17.5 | 17.5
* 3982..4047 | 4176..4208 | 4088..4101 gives -0.114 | 17.7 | 16.1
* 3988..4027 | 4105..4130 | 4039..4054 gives 0.068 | 17.9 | 18.1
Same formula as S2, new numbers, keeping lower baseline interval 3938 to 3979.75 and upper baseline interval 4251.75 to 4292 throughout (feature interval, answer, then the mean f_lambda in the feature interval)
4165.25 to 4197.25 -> 2.2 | 16.1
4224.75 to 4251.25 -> 1.6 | 16.1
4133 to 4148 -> -0.4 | 17.9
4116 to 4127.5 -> -0.7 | 18.5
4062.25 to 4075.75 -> -0.3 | 17.9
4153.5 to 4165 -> -0.2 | 17.6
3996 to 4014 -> -0.5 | 18.2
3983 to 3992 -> 0.1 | 17.4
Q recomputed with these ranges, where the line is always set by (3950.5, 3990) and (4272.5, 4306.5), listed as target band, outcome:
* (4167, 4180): 1.33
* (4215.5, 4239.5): 1.90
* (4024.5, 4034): 0.35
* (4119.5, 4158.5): -0.26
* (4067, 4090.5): -0.46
